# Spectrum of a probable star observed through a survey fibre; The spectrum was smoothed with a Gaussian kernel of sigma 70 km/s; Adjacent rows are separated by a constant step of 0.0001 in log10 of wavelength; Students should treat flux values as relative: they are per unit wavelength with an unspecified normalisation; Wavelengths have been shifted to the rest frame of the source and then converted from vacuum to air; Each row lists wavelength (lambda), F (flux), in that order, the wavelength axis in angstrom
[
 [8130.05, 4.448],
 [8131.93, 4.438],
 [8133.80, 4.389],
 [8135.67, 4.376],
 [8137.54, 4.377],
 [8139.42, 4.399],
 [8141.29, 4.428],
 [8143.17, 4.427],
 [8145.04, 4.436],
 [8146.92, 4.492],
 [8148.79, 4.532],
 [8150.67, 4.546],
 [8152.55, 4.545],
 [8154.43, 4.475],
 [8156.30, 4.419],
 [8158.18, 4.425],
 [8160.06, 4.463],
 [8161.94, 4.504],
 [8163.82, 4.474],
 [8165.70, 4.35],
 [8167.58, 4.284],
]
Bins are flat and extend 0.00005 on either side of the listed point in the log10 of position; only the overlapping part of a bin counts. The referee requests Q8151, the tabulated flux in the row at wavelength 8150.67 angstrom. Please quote 4.546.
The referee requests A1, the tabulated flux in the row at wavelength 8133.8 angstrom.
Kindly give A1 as 4.389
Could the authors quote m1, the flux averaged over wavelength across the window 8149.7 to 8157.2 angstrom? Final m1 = 4.5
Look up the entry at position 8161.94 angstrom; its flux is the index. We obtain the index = 4.504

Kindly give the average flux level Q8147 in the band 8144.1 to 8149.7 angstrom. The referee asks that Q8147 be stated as 4.49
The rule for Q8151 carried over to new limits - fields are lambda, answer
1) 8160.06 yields 4.463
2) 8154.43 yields 4.475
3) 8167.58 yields 4.284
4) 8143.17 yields 4.427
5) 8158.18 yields 4.425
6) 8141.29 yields 4.428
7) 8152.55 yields 4.545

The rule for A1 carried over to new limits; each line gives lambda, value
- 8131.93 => 4.438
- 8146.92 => 4.492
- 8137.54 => 4.377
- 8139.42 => 4.399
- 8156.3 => 4.419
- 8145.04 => 4.436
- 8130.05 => 4.448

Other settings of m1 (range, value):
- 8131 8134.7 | 4.42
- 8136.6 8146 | 4.41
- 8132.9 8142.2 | 4.4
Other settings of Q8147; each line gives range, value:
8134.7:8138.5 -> 4.38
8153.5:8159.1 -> 4.44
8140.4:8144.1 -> 4.42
